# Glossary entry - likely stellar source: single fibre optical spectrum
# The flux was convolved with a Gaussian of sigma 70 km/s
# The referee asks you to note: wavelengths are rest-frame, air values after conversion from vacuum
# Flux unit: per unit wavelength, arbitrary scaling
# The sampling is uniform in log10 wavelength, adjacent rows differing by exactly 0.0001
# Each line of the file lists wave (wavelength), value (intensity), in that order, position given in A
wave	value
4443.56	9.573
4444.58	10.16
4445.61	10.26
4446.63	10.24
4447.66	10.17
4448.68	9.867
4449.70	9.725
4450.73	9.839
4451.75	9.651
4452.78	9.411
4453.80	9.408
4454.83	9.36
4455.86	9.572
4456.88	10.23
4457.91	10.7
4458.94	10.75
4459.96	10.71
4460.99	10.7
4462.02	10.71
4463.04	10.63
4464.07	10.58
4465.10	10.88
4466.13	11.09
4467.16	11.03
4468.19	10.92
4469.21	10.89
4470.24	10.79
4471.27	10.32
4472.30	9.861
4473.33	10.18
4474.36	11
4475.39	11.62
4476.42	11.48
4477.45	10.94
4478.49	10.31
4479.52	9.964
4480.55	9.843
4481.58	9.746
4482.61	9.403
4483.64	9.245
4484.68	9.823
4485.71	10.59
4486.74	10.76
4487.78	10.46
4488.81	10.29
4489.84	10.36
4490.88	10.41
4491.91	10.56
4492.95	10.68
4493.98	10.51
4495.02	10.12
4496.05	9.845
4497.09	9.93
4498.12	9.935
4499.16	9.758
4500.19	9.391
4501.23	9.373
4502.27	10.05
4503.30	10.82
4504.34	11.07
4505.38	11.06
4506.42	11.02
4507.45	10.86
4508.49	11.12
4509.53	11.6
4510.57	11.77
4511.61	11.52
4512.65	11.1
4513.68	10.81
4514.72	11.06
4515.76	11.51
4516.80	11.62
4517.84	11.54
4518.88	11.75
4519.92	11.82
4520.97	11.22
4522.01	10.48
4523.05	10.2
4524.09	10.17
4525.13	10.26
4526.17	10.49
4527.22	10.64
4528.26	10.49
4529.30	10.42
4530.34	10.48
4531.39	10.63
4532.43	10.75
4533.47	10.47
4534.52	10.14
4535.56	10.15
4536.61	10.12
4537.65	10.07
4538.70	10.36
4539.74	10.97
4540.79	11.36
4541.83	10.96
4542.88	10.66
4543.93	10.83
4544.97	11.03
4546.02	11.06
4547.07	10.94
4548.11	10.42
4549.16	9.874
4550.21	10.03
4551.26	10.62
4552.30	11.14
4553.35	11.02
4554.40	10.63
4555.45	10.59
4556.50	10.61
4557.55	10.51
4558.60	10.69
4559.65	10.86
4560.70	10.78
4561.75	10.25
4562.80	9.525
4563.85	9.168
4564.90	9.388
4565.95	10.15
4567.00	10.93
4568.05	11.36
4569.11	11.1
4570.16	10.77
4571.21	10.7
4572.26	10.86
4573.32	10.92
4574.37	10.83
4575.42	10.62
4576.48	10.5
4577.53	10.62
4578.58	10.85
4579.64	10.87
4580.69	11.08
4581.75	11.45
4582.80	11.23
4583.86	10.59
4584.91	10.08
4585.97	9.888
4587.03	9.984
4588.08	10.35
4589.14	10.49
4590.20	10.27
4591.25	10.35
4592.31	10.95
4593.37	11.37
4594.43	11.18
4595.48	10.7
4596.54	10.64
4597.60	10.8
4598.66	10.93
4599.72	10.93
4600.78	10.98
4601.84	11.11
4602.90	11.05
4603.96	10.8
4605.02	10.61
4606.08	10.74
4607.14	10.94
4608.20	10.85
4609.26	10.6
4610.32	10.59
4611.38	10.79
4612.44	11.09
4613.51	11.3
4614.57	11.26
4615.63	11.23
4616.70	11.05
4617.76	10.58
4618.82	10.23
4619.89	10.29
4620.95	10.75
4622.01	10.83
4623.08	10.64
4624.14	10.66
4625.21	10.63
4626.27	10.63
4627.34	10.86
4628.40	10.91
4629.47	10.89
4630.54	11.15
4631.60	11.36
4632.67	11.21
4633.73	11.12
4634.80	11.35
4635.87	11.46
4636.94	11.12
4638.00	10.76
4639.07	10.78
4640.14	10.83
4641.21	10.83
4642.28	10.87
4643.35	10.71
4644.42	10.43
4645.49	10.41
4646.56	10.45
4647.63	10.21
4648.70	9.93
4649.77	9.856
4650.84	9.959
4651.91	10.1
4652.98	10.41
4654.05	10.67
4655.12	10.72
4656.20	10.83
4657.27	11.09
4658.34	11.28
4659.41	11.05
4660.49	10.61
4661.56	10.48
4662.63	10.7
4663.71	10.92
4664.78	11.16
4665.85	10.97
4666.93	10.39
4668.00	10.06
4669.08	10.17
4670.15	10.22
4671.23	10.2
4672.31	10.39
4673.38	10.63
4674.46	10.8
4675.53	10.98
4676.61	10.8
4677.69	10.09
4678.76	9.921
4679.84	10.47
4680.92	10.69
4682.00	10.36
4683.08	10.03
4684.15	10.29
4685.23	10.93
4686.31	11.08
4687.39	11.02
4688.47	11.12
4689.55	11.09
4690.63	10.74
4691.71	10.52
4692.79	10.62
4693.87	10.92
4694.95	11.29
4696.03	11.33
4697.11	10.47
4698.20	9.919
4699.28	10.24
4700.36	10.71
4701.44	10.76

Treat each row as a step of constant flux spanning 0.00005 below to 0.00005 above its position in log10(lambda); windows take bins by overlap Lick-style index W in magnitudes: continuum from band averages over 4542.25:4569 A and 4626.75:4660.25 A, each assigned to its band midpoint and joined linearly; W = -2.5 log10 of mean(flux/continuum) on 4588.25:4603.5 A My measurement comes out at -0.02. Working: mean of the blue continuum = 10.5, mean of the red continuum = 10.8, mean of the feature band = 10.8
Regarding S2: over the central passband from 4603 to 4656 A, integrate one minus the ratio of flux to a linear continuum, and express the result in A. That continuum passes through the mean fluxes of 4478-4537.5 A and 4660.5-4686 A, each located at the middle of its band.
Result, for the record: -1.1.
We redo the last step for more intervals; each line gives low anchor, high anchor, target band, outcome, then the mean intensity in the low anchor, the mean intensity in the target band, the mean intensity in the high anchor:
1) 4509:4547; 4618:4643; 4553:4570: 0.6 A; 10.8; 10.5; 10.9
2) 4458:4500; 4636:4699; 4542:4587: -0.4 A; 10.4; 10.6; 10.6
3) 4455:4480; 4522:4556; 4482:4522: -0.2 A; 10.6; 10.6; 10.6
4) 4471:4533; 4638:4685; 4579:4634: -1.3 A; 10.6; 10.8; 10.5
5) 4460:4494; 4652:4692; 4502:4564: -1.2 A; 10.5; 10.7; 10.6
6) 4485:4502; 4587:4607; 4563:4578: 0.1 A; 10.2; 10.5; 10.8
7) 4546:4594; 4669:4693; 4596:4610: -0.3 A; 10.6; 10.8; 10.6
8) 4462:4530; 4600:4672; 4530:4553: 0.1 A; 10.6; 10.6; 10.7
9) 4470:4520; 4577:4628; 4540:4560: -0.1 A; 10.6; 10.7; 10.8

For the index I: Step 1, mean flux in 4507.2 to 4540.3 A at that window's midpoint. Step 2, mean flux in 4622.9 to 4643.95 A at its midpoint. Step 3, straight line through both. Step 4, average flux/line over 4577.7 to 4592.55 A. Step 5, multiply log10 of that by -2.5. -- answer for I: 0.03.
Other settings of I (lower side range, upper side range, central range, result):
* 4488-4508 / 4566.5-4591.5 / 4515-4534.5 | -0.04 mag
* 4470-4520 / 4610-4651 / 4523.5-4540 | 0.02 mag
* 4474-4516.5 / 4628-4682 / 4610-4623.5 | -0.02 mag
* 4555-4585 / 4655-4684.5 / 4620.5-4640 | -0.04 mag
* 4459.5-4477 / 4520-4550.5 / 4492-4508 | 0.04 mag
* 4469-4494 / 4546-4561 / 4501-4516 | -0.05 mag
